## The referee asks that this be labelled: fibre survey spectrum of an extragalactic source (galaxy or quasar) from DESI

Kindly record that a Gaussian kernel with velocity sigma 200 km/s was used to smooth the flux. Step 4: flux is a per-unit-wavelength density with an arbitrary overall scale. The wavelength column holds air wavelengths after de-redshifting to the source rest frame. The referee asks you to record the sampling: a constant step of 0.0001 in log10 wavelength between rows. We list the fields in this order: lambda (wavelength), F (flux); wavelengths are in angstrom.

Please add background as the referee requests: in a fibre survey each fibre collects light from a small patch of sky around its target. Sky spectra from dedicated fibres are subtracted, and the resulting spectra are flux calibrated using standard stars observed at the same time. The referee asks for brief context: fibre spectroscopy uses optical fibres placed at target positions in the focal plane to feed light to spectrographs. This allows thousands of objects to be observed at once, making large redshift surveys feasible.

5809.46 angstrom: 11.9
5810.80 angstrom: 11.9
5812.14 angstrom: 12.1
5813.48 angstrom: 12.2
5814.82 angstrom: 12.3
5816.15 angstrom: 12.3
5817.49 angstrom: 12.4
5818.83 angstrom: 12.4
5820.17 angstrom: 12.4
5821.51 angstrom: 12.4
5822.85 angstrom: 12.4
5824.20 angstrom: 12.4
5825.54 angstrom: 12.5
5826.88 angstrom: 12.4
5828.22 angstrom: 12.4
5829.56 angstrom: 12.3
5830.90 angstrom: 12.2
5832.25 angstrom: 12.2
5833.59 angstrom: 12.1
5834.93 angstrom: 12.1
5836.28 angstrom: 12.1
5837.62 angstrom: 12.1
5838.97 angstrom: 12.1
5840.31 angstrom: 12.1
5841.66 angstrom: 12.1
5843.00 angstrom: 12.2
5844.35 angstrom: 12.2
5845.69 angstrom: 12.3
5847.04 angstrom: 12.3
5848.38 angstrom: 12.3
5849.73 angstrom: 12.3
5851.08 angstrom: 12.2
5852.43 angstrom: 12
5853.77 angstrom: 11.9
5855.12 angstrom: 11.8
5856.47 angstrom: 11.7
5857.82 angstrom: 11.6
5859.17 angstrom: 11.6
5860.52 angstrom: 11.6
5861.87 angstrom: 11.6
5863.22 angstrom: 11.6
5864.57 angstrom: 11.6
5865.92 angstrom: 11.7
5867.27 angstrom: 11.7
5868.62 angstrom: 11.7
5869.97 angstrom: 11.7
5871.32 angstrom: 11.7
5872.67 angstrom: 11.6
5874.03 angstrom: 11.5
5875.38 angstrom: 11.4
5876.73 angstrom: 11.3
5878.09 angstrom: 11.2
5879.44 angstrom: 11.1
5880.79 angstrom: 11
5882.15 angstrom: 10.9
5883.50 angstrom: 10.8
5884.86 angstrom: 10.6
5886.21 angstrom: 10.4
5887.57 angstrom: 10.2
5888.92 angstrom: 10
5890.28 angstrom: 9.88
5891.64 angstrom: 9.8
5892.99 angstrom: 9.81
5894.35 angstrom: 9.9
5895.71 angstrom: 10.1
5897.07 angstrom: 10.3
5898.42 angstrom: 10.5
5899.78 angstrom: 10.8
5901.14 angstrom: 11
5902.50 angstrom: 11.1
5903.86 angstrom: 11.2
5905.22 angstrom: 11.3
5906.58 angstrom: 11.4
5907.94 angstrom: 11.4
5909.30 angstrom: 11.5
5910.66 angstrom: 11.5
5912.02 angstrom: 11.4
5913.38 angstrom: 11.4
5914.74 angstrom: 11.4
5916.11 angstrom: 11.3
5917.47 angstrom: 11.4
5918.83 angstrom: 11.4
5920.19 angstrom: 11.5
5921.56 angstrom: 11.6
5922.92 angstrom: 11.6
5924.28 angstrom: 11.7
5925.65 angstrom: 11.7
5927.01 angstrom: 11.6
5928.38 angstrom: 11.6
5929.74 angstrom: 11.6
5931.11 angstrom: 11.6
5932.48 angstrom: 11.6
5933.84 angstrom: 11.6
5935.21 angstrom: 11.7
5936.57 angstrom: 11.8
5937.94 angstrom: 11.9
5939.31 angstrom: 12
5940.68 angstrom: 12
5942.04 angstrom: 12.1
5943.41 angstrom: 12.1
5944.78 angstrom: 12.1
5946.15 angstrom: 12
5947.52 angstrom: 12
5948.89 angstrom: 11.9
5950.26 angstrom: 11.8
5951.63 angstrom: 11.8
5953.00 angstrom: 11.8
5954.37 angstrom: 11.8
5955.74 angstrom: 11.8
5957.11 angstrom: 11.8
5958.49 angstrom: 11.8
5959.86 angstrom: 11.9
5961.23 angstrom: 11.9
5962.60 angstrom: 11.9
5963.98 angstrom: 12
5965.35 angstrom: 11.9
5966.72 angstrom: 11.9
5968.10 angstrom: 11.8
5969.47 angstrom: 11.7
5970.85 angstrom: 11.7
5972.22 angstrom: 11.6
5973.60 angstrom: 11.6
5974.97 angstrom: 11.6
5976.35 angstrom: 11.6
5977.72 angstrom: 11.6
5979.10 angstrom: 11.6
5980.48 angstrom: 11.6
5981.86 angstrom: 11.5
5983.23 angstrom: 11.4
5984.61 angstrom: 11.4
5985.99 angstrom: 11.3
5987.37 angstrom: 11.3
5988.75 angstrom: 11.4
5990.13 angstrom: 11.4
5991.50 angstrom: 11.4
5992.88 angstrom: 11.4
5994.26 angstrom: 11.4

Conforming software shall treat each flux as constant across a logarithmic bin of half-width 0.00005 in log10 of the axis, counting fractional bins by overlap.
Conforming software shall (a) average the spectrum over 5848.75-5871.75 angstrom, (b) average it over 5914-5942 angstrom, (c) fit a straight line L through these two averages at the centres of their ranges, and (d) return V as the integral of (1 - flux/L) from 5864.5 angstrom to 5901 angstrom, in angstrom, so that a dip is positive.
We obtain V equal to 2.74 angstrom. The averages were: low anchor 11.8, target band 10.8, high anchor 11.6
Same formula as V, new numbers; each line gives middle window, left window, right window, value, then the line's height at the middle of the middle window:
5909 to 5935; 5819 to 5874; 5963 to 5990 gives 0.5 angstrom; 11.8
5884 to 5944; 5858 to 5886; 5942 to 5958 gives 2.5 angstrom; 11.7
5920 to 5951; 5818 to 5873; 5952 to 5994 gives -0.1 angstrom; 11.8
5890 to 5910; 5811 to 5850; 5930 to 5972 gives 2.2 angstrom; 12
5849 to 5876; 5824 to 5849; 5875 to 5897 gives -1.0 angstrom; 11.3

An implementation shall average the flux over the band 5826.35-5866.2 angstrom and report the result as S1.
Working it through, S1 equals 12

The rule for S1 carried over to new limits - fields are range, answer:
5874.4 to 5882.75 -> 11.2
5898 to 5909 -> 11.1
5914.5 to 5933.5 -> 11.5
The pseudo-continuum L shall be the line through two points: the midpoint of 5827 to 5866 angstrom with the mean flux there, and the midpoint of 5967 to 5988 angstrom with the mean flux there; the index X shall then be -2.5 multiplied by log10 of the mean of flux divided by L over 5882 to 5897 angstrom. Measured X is 0.17 mag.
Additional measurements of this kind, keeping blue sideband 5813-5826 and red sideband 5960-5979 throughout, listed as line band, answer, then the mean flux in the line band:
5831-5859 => 0.02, 12.1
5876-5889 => 0.13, 10.8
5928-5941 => 0.02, 11.7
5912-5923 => 0.05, 11.4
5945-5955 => 0.00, 11.9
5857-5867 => 0.05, 11.6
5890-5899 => 0.20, 10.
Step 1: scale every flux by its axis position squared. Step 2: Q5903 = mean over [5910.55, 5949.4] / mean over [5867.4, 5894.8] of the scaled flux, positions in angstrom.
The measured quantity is 1.10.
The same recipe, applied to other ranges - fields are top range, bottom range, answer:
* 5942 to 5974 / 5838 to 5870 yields 1.03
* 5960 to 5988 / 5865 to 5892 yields 1.09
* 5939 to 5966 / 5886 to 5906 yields 1.17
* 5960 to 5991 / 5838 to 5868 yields 1.02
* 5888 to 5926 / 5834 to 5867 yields 0.94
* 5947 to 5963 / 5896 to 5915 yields 1.08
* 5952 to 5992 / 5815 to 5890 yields 1.03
